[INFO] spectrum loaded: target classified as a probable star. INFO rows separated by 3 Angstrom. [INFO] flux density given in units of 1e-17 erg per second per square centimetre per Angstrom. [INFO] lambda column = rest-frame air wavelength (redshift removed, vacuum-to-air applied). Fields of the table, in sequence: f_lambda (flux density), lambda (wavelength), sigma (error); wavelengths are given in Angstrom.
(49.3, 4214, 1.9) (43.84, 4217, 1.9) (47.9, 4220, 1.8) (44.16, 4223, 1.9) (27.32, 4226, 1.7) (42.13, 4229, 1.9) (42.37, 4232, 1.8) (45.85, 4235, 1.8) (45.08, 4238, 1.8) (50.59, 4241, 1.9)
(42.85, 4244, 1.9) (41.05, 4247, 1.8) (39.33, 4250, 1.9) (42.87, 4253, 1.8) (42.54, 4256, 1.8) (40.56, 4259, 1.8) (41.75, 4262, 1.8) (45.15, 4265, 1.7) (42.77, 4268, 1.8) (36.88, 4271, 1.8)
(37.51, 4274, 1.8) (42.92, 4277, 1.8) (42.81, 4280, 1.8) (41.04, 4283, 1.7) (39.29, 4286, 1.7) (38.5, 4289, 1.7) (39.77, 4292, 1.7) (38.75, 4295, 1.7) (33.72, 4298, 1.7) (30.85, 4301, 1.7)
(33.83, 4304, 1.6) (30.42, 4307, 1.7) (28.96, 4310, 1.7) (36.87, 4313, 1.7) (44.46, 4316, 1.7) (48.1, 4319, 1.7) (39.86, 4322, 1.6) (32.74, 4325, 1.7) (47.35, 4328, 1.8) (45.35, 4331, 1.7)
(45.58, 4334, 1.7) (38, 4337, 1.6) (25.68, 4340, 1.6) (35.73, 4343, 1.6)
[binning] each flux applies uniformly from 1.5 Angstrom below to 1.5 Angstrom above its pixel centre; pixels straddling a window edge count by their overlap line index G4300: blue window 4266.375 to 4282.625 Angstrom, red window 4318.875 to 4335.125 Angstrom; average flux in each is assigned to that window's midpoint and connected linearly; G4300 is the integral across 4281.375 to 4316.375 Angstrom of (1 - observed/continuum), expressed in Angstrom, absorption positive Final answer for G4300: 4.6 Angstrom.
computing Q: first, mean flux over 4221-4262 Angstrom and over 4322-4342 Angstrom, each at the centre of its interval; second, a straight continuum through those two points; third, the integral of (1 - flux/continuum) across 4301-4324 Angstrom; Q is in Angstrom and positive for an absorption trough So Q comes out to 1.6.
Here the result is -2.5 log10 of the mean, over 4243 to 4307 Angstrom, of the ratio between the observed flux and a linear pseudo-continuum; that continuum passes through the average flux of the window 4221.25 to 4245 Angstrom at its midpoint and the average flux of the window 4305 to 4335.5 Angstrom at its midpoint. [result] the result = 0.049 mag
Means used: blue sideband 42.6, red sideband 39.9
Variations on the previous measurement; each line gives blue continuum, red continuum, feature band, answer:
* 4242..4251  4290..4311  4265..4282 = -0.09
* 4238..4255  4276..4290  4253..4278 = 0.02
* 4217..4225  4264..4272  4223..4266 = 0.02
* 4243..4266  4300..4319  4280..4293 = -0.05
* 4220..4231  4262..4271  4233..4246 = -0.13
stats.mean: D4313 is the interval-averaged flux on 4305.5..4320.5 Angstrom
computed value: 37.8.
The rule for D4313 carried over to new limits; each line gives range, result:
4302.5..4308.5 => 32.1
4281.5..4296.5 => 39.5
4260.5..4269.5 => 43.2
